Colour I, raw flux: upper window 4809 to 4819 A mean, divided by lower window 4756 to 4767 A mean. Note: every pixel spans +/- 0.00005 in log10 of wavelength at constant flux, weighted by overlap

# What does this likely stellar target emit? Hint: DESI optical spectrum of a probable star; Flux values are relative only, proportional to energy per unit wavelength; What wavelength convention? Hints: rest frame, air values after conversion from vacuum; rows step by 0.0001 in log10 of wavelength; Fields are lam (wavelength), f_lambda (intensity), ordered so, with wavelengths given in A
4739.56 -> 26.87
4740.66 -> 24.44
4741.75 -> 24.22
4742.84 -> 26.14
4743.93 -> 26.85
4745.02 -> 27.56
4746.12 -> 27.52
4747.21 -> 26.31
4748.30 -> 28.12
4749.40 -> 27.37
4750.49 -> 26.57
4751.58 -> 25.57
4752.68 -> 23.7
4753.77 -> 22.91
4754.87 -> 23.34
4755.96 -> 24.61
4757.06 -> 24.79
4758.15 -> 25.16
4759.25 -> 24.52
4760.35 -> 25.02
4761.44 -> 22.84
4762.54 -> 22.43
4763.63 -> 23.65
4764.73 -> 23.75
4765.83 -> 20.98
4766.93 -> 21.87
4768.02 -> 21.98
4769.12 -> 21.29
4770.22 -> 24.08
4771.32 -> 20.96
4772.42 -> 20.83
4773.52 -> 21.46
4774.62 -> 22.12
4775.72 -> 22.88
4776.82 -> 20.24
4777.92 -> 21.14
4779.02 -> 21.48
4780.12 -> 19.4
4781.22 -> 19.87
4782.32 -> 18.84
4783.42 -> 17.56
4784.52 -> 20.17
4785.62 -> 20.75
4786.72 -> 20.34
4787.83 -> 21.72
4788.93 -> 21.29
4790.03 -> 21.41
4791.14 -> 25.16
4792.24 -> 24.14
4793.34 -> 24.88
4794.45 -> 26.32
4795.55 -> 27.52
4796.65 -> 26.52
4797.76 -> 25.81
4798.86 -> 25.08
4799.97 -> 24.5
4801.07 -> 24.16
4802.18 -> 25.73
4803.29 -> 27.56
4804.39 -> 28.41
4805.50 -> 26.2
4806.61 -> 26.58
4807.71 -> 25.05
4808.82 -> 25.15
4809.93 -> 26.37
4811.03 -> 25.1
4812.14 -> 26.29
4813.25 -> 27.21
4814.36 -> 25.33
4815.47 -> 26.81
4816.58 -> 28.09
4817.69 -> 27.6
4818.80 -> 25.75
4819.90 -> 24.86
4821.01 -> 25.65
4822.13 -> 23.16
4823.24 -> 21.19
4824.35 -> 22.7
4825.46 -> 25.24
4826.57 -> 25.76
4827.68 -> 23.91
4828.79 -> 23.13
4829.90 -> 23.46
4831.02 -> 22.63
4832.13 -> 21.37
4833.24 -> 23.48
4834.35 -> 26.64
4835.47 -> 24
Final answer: 1.12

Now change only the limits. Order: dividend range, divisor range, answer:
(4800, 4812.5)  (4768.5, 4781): 1.22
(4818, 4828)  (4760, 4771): 1.07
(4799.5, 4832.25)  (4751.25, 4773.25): 1.09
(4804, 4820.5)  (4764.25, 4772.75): 1.20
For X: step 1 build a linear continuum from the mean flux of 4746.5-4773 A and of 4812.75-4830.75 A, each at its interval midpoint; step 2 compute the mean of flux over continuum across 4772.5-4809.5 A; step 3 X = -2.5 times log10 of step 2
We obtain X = 0.05 mag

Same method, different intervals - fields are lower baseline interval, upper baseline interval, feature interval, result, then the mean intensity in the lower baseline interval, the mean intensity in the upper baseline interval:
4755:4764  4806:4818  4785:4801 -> 0.069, 24.1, 26.3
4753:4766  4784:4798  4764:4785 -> 0.122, 23.7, 23.5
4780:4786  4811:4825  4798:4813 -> -0.118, 19.4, 25.4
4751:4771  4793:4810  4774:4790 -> 0.200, 23.4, 26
